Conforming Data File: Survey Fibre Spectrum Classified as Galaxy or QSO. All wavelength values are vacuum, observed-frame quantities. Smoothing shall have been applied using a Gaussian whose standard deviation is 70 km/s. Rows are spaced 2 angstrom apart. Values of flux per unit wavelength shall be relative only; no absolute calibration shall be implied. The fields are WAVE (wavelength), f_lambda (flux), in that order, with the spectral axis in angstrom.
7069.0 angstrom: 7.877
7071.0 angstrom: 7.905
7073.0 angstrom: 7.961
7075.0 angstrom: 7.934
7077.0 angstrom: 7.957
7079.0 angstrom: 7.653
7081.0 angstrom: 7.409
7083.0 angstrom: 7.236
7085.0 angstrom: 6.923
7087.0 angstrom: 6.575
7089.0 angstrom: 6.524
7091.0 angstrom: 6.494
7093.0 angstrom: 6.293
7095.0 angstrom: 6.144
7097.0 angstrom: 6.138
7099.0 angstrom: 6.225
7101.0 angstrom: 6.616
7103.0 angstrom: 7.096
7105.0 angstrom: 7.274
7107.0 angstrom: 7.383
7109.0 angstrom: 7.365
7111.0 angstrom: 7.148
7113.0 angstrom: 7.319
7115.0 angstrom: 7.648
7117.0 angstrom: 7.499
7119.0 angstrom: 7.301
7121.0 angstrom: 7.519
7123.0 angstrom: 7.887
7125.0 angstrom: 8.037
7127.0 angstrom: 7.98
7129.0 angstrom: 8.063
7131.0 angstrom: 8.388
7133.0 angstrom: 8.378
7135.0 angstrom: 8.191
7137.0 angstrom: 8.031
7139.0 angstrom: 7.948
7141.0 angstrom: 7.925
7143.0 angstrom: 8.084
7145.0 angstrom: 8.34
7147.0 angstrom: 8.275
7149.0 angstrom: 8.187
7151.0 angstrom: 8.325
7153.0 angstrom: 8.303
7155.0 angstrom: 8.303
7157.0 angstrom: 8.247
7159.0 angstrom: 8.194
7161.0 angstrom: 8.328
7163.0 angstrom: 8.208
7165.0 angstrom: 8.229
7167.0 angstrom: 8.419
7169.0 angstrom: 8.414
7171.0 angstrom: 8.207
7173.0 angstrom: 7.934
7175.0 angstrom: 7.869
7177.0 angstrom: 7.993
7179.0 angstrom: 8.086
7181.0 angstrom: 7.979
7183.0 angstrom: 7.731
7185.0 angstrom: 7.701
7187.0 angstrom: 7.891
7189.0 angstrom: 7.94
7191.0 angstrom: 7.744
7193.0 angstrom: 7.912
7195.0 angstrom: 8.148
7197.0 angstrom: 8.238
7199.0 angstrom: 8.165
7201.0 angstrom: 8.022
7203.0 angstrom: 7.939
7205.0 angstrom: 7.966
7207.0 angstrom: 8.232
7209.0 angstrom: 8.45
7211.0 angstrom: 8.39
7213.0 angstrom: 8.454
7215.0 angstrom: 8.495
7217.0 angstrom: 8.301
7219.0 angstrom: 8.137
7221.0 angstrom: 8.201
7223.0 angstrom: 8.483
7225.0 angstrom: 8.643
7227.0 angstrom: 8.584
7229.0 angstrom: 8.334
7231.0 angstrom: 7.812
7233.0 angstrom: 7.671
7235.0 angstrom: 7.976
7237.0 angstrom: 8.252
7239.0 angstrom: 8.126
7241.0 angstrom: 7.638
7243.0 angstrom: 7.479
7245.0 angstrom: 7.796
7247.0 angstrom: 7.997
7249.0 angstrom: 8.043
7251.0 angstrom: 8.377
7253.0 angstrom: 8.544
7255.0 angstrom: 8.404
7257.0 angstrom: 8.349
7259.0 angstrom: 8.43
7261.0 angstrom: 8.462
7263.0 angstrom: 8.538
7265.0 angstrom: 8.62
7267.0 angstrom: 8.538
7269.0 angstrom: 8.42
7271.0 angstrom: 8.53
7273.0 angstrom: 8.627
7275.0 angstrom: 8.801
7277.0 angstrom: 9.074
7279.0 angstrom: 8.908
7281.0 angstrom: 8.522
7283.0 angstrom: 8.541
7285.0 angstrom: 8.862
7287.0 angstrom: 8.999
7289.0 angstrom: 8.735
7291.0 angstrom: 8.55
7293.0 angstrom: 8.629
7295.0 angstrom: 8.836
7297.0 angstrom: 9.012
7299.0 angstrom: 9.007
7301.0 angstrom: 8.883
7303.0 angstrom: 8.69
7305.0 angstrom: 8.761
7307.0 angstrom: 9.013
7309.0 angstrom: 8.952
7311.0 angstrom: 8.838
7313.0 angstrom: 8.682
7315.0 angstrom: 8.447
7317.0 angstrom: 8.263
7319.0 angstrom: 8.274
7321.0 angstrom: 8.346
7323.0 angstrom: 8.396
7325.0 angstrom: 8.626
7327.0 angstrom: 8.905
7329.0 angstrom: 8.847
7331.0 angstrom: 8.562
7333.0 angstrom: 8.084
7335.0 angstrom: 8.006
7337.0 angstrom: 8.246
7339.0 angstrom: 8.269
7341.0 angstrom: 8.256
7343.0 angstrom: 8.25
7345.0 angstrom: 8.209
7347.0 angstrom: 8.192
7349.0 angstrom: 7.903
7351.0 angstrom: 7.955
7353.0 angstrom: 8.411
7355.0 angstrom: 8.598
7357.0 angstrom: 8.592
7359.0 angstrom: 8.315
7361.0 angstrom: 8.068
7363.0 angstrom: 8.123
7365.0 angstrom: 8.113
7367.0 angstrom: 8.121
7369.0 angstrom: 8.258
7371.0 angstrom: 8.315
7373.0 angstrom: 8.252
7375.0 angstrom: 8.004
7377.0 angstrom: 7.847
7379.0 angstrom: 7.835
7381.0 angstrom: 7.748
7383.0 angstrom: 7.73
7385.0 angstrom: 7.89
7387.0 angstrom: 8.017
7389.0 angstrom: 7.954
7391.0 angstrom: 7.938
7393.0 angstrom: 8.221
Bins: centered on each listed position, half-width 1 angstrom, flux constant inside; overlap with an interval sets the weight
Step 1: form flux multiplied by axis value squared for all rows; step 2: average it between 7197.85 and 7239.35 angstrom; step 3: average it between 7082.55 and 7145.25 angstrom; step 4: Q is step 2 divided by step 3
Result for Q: 1.1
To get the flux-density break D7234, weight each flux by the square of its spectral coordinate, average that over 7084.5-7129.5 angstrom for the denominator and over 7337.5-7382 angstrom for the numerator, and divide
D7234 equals 1.23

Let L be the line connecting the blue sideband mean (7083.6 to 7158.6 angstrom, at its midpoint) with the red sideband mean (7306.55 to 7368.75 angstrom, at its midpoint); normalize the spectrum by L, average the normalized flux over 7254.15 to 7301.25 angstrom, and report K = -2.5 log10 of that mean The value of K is -0.07 mag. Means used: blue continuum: 7.53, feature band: 8.68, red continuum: 8.38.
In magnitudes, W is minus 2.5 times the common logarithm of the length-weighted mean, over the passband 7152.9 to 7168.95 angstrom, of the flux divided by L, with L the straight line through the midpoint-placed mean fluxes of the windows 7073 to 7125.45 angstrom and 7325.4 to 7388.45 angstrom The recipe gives -0.123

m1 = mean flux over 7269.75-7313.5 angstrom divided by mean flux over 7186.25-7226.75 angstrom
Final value 1.07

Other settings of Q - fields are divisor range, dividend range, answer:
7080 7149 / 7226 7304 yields 1.19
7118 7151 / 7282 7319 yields 1.14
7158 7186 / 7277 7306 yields 1.12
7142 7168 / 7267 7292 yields 1.09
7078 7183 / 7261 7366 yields 1.17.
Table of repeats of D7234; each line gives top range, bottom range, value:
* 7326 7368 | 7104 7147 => 1.13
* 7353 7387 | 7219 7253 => 1.04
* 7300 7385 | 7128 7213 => 1.07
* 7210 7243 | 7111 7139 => 1.07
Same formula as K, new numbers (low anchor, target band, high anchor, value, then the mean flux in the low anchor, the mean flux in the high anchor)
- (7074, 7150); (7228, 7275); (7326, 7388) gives -0.05 mag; 7.46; 8.19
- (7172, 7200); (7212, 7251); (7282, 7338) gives 0.01 mag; 7.95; 8.64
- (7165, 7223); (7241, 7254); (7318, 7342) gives 0.03 mag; 8.11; 8.4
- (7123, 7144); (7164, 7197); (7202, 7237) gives 0.02 mag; 8.09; 8.24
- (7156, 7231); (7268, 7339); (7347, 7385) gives -0.07 mag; 8.16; 8.12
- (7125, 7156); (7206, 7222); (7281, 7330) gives 0.01 mag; 8.18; 8.71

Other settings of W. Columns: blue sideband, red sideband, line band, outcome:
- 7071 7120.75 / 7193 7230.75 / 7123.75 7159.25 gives -0.08 mag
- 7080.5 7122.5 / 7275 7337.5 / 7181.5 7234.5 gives -0.04 mag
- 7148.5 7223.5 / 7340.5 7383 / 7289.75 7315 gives -0.08 mag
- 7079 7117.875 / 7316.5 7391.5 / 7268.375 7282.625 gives -0.12 mag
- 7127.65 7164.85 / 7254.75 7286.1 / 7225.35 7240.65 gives 0.05 mag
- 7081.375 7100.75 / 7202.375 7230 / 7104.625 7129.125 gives -0.10 mag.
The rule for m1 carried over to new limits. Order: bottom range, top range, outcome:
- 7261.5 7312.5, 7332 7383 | 0.93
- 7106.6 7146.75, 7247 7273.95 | 1.08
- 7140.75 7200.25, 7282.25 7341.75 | 1.06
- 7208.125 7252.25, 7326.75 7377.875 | 1.01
